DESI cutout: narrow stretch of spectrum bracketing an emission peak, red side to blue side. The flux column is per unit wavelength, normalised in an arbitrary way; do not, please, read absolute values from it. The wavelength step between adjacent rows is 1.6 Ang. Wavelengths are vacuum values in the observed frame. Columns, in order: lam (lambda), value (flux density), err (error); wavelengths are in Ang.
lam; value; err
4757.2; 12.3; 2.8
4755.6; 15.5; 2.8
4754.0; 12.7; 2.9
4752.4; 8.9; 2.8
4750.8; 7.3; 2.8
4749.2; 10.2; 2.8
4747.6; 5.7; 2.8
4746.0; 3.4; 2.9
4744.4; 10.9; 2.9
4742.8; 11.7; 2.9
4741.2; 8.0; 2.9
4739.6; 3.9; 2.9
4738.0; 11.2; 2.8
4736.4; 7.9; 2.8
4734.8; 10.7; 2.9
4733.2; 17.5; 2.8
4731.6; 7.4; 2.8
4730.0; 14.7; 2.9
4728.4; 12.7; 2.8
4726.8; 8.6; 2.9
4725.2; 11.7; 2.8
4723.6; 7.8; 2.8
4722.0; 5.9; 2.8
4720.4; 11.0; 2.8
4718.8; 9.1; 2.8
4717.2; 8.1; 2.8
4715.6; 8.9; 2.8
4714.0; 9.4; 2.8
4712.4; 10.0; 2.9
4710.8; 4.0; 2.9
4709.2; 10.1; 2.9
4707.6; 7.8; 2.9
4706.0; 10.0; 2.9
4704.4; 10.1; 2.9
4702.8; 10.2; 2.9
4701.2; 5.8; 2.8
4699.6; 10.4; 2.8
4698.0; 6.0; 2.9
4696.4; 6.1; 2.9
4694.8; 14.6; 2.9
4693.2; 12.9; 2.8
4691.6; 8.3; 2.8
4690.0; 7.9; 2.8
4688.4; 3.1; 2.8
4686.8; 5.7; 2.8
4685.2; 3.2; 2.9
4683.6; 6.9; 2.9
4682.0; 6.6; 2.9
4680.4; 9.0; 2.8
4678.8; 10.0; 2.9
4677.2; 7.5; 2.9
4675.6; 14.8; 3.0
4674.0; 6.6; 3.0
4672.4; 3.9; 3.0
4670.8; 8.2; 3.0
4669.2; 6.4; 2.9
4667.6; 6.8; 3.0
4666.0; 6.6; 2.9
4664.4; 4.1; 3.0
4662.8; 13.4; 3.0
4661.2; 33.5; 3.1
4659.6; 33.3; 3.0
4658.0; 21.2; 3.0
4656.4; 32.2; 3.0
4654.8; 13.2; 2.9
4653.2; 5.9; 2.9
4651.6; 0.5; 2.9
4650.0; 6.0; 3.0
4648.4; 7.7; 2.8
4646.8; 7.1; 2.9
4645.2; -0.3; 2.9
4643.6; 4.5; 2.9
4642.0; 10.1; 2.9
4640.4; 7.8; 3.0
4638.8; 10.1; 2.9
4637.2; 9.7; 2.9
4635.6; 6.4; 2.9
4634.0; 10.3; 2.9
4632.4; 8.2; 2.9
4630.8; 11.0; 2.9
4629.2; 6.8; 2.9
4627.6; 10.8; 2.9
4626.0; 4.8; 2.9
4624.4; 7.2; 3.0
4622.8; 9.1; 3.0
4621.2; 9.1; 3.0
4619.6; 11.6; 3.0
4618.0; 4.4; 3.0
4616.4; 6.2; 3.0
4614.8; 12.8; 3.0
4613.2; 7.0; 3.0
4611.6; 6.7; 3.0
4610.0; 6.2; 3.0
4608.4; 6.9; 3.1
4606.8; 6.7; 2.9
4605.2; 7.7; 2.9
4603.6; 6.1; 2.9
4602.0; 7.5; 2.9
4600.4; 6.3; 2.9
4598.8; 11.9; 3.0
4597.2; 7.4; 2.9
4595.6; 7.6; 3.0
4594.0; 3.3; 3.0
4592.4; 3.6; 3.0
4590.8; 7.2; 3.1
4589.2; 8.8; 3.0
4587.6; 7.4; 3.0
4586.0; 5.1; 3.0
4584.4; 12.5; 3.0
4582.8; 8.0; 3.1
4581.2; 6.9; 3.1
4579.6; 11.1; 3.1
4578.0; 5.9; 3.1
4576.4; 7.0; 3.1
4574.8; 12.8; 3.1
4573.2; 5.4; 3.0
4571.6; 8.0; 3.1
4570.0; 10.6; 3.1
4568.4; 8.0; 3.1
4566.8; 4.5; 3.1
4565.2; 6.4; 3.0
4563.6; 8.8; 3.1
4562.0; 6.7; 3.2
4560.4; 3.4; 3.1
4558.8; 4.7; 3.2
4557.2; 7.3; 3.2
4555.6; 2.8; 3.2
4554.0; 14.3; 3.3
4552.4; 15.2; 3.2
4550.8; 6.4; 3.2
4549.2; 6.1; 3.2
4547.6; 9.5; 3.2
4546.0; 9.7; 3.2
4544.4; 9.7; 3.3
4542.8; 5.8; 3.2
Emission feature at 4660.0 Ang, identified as [O II] 3727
